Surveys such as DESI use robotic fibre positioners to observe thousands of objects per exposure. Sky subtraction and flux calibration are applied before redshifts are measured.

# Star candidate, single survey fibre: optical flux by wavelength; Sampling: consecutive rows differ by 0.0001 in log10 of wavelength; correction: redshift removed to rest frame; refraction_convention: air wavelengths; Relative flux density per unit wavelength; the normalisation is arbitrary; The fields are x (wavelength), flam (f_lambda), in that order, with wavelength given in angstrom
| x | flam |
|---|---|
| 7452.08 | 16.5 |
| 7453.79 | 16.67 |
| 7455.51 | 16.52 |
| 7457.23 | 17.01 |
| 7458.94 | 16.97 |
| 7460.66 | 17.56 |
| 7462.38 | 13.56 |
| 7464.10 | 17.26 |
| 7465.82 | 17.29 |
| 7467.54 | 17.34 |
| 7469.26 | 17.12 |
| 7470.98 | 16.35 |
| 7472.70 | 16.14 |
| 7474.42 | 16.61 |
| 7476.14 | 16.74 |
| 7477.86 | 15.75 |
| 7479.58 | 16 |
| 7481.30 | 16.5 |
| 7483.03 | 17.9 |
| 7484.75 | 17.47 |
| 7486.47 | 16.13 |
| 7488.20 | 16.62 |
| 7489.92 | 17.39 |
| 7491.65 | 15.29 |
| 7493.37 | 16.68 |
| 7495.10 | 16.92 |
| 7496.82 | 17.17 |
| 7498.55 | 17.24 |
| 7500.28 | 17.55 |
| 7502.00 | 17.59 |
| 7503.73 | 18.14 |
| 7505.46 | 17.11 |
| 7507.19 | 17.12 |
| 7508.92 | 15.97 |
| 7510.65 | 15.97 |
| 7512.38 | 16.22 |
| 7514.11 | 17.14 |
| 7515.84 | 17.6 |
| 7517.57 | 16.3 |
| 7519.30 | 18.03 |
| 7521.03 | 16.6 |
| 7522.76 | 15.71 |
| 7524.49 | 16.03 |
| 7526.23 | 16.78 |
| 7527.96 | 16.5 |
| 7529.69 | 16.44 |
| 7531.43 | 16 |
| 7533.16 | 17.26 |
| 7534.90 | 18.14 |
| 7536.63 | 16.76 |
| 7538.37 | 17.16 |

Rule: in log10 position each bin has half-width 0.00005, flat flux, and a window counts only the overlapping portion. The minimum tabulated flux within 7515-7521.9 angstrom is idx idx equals 16.3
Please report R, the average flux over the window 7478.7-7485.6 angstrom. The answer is 17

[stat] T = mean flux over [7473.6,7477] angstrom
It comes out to 16.7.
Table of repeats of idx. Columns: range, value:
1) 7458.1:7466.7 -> 13.56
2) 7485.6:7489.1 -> 16.13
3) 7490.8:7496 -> 15.29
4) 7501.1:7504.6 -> 17.59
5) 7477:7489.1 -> 15.75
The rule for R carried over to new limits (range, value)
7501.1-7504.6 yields 17.9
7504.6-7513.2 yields 16.5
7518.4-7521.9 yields 17.3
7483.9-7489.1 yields 16.8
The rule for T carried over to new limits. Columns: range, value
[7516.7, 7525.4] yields 16.5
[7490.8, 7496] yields 16.3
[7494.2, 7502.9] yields 17.3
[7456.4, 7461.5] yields 17.2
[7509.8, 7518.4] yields 16.7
